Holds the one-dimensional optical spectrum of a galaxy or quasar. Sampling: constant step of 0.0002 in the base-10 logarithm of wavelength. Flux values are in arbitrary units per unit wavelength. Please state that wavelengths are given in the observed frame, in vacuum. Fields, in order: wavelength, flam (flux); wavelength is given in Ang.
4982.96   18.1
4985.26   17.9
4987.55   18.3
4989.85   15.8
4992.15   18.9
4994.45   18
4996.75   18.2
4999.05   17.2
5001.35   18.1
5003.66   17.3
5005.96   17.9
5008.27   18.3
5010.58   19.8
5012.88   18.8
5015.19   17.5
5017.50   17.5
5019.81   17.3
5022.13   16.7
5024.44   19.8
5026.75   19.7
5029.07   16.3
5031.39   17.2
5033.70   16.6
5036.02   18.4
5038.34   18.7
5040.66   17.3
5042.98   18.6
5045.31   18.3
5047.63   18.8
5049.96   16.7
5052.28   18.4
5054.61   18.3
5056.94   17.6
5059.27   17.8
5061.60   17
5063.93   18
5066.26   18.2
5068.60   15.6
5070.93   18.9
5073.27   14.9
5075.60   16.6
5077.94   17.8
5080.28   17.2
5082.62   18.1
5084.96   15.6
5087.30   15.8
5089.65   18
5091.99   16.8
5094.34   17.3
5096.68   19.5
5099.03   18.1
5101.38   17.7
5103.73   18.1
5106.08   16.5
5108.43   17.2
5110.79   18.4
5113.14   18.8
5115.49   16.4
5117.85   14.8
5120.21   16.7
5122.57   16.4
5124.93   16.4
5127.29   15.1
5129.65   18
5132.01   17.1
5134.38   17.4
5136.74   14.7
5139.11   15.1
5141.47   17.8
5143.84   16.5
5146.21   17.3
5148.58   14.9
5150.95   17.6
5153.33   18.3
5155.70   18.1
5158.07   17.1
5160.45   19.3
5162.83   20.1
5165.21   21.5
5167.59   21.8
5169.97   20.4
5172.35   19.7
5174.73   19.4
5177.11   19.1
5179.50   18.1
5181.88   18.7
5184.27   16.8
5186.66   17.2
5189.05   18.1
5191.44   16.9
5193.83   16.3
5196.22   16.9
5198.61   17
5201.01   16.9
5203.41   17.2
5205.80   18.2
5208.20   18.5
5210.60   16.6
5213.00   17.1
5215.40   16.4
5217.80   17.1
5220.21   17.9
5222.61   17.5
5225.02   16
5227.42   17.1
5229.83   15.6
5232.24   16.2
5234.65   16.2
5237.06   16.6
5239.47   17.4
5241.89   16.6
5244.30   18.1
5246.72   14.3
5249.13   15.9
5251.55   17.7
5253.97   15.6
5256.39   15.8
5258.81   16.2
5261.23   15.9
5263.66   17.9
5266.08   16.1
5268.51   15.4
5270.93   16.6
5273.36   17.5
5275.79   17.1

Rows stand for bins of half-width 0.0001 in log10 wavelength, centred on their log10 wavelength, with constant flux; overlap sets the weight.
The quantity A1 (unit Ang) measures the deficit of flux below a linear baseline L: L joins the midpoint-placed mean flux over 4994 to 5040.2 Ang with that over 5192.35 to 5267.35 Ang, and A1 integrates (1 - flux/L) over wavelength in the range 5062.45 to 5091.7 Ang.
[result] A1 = 0.9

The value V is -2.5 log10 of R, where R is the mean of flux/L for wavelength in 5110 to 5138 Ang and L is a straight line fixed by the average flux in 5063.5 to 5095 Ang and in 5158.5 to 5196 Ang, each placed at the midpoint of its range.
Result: 0.07 mag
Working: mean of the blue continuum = 17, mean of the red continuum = 18.8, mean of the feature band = 16.7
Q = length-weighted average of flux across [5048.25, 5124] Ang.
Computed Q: 17.3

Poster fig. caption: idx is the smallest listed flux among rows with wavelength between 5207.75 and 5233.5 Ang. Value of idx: 15.6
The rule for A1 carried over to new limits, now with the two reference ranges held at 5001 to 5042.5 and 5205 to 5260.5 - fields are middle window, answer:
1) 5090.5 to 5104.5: -0.3 Ang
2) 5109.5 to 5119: 0.2 Ang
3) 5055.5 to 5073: 0.2 Ang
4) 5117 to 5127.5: 0.8 Ang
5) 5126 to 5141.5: 0.8 Ang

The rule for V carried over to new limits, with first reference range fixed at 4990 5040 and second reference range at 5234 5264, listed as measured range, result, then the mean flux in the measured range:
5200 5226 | -0.04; 17.2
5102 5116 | -0.02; 17.6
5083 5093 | 0.05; 16.7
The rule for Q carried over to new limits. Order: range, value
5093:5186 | 17.7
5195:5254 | 16.8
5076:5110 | 17.4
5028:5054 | 17.8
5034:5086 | 17.6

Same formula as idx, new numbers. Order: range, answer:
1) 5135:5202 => 14.7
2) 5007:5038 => 16.3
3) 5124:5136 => 15.1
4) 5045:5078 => 14.9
